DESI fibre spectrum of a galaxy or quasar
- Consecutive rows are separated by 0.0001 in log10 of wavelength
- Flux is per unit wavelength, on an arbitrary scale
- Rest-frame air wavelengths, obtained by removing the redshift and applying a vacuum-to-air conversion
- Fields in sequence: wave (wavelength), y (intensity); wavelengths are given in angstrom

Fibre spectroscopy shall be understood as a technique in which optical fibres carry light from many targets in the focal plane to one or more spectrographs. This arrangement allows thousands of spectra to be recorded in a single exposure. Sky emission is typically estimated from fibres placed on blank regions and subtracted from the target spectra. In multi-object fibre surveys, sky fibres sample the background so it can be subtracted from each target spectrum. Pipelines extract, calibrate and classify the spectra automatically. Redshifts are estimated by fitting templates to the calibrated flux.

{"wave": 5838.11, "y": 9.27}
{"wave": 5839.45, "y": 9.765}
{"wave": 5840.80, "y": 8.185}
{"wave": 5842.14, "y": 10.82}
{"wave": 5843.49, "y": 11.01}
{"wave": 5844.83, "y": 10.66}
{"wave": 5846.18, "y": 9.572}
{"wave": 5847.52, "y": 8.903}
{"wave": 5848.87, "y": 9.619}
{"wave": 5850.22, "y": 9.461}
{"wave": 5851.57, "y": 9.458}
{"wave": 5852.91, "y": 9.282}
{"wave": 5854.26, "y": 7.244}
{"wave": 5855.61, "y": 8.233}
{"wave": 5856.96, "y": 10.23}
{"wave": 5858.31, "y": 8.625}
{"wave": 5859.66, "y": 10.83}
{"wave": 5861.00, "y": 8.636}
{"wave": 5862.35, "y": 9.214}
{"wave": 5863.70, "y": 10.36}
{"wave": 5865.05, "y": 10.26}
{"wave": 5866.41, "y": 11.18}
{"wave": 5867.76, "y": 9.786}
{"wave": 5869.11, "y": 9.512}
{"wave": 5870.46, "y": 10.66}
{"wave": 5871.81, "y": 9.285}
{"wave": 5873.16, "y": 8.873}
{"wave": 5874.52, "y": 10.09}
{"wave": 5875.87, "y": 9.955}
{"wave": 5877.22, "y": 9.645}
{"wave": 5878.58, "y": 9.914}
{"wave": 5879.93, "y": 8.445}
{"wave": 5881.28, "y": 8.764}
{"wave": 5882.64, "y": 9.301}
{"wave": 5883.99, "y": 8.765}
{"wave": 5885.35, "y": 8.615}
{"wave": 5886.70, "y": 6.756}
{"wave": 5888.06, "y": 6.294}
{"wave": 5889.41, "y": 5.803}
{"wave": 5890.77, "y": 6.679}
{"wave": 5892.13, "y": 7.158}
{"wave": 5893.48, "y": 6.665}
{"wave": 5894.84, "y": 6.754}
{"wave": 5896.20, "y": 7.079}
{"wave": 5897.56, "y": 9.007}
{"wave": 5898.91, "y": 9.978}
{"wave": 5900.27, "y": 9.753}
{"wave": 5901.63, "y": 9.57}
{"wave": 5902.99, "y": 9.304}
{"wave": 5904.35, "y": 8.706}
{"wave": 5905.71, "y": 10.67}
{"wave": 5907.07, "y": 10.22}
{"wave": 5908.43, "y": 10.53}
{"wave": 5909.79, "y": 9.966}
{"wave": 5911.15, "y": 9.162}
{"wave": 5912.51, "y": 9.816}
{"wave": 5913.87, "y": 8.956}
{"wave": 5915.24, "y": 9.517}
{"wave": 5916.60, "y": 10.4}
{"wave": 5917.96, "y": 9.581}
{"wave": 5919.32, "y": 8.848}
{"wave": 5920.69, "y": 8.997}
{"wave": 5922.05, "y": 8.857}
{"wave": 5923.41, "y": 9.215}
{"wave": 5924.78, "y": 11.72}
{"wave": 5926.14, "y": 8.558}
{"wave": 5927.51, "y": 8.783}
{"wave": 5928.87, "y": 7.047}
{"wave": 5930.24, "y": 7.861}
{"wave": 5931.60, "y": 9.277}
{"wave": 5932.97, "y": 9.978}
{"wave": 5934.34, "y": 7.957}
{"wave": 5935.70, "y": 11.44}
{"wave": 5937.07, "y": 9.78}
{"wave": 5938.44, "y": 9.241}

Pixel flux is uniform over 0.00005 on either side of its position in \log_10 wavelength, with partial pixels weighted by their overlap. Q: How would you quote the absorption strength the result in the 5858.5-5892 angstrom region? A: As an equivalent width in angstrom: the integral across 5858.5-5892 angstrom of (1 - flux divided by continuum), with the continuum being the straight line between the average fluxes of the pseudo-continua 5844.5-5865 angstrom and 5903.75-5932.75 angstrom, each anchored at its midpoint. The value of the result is 1.2 angstrom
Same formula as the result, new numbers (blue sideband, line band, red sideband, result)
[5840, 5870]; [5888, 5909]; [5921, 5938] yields 2.1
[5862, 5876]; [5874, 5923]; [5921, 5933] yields 3.1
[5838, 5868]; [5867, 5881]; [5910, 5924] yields -0.1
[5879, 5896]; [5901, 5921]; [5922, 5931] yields -3.1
